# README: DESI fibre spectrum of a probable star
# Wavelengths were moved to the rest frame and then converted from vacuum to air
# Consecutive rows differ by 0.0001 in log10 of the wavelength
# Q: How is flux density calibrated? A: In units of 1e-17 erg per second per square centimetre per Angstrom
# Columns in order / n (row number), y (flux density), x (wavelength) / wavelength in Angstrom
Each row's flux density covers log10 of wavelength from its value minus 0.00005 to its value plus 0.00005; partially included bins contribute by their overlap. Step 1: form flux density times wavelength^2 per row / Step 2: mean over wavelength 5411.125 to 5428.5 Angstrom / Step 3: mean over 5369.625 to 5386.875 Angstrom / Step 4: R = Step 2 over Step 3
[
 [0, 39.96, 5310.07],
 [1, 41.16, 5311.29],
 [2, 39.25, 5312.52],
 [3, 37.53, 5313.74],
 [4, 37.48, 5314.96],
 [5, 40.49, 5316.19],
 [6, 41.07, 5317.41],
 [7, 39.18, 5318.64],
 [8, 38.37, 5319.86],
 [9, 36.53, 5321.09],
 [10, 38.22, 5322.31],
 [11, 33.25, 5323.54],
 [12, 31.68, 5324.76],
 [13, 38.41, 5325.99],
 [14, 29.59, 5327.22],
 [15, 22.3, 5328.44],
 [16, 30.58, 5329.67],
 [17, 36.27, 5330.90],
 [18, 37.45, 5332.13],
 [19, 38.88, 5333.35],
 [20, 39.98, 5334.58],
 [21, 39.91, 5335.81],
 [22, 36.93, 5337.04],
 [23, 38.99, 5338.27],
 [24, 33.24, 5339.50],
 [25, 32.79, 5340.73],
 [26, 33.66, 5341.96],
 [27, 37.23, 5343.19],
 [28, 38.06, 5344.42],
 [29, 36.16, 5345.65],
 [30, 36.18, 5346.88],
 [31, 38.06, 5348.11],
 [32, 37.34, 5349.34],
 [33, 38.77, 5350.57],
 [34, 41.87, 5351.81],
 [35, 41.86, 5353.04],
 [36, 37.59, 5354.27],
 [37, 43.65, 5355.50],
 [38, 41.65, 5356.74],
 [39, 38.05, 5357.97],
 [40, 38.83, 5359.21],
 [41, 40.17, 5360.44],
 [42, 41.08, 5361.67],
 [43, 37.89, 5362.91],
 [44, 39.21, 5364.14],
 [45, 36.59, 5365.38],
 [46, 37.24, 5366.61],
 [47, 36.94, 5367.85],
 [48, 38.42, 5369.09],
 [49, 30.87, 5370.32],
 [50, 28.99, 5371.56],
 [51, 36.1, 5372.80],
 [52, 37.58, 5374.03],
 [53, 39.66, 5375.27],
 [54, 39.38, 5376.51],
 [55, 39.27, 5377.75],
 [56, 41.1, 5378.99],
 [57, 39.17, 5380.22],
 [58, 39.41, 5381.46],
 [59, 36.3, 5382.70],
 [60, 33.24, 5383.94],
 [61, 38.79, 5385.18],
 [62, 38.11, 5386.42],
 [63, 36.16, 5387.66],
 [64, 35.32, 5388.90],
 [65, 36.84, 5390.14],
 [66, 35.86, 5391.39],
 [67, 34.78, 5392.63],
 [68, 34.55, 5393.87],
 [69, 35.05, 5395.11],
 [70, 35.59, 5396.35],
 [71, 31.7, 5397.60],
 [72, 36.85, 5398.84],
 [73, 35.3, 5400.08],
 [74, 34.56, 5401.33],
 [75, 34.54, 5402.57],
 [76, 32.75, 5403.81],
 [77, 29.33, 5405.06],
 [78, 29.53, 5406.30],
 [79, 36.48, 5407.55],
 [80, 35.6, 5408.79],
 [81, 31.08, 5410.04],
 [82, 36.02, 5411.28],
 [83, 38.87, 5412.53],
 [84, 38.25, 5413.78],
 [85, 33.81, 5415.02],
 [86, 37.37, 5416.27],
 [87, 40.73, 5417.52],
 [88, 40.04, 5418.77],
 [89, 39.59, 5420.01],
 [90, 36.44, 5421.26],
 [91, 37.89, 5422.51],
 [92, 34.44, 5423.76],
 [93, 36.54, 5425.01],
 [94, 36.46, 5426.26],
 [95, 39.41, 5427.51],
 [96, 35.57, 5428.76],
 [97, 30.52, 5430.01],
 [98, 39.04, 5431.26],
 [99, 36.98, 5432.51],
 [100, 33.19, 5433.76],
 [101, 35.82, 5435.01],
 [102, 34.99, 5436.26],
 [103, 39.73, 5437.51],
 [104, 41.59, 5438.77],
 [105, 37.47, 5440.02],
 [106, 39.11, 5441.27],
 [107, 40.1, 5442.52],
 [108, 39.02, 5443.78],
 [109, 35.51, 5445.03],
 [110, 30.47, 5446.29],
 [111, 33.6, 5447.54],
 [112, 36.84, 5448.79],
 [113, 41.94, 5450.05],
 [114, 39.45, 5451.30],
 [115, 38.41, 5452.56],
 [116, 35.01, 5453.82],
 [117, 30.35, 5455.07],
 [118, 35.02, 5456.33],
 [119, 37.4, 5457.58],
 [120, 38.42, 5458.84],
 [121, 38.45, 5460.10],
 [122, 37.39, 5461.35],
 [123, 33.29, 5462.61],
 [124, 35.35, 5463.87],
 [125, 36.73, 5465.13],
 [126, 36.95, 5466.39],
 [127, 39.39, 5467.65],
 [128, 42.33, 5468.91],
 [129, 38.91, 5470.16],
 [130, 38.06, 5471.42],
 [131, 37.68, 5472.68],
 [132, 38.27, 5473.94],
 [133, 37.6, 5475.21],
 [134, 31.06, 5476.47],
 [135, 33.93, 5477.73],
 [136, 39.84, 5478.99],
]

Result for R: 1.0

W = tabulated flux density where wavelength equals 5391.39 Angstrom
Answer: 35.86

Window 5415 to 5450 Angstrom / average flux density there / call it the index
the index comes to 37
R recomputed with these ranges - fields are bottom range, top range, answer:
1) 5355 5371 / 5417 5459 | 0.99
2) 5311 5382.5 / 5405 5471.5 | 1.02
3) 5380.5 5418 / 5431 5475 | 1.07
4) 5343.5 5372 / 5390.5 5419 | 0.94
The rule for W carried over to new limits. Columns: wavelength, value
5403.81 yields 32.75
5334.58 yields 39.98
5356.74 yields 41.65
